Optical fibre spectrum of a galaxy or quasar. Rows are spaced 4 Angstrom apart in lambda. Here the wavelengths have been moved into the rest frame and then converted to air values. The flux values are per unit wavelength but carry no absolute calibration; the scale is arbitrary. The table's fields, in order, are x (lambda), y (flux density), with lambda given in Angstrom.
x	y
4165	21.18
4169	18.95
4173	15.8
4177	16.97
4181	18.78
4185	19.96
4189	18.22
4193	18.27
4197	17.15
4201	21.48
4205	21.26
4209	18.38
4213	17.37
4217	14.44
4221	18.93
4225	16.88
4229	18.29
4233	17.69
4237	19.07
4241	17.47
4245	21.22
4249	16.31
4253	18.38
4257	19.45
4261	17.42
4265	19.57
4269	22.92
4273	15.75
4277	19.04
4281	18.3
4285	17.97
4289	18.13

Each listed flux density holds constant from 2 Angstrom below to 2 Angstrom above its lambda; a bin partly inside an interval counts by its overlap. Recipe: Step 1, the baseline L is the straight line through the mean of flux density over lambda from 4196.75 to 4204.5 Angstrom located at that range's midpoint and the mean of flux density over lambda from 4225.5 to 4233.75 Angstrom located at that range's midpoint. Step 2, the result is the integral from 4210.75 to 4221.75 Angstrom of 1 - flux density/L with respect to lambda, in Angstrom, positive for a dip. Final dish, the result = 1.3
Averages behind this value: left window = 20.2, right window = 17.8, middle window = 16.7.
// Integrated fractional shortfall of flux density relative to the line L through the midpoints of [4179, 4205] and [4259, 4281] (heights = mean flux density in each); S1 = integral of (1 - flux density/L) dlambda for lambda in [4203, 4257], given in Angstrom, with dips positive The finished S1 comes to 2.4 Angstrom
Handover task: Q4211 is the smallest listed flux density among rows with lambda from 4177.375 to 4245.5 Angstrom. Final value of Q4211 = 14.44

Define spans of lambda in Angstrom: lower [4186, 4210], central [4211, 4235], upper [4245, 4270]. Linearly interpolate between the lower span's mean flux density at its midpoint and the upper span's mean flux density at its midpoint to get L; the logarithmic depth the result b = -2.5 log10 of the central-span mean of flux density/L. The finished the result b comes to 0.11 mag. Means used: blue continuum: 19.2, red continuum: 19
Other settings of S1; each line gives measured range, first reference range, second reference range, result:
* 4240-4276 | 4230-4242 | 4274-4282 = -1.0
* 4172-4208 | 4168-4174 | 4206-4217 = -2.6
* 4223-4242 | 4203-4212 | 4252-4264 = 1.1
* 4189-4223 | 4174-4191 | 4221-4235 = -0.6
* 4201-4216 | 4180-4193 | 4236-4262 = -0.2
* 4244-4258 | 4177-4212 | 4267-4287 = 0.2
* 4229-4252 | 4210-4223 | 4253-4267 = -0.5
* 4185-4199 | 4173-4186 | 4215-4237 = -0.2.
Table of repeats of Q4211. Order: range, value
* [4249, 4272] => 16.31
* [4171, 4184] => 15.8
